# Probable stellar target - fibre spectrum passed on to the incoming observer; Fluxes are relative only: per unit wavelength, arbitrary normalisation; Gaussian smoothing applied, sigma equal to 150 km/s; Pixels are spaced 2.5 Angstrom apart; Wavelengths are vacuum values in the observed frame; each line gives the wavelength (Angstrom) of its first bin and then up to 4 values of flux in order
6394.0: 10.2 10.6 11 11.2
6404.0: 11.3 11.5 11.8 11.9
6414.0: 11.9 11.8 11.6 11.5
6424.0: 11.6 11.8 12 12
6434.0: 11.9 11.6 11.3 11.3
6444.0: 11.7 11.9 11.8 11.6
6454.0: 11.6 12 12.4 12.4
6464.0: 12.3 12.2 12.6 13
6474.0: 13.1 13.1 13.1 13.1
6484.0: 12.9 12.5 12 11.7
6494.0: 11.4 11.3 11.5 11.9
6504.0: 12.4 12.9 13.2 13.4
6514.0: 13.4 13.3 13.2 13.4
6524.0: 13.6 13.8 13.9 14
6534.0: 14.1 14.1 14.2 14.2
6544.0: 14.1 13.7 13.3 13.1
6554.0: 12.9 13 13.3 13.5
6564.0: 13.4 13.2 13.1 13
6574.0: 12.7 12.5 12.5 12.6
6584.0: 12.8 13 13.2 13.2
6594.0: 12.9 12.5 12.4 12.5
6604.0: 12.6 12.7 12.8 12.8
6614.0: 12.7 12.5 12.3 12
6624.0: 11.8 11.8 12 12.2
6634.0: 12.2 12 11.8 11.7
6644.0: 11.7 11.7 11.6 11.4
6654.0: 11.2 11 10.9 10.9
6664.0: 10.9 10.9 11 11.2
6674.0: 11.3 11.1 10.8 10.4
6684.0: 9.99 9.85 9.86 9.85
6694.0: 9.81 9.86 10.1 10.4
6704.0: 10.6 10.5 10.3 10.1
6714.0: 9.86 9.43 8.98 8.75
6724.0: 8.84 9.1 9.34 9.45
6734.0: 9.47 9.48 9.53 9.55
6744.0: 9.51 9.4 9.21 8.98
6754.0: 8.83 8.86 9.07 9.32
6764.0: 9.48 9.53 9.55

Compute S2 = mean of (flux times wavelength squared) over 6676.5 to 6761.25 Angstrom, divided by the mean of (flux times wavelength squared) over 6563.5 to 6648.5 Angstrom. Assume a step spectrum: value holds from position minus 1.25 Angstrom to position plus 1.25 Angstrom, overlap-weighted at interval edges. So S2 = 0.80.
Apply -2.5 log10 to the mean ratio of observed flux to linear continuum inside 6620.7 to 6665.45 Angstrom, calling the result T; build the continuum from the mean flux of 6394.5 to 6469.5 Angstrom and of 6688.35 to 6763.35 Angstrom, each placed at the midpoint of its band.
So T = -0.14 mag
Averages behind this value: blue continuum 11.7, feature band 11.6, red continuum 9.54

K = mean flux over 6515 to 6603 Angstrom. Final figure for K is 13.3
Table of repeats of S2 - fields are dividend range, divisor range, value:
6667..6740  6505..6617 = 0.79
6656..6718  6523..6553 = 0.79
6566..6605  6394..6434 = 1.17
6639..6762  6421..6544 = 0.86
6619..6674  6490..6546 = 0.91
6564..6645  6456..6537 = 1.01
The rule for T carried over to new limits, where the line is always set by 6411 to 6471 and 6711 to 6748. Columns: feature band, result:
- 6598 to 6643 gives -0.187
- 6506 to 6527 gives -0.189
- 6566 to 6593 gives -0.204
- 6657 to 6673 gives -0.108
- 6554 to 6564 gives -0.216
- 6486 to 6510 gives -0.063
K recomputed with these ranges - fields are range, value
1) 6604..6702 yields 11.3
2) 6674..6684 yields 10.7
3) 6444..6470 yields 12.1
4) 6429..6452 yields 11.7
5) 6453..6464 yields 12.1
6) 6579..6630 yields 12.6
